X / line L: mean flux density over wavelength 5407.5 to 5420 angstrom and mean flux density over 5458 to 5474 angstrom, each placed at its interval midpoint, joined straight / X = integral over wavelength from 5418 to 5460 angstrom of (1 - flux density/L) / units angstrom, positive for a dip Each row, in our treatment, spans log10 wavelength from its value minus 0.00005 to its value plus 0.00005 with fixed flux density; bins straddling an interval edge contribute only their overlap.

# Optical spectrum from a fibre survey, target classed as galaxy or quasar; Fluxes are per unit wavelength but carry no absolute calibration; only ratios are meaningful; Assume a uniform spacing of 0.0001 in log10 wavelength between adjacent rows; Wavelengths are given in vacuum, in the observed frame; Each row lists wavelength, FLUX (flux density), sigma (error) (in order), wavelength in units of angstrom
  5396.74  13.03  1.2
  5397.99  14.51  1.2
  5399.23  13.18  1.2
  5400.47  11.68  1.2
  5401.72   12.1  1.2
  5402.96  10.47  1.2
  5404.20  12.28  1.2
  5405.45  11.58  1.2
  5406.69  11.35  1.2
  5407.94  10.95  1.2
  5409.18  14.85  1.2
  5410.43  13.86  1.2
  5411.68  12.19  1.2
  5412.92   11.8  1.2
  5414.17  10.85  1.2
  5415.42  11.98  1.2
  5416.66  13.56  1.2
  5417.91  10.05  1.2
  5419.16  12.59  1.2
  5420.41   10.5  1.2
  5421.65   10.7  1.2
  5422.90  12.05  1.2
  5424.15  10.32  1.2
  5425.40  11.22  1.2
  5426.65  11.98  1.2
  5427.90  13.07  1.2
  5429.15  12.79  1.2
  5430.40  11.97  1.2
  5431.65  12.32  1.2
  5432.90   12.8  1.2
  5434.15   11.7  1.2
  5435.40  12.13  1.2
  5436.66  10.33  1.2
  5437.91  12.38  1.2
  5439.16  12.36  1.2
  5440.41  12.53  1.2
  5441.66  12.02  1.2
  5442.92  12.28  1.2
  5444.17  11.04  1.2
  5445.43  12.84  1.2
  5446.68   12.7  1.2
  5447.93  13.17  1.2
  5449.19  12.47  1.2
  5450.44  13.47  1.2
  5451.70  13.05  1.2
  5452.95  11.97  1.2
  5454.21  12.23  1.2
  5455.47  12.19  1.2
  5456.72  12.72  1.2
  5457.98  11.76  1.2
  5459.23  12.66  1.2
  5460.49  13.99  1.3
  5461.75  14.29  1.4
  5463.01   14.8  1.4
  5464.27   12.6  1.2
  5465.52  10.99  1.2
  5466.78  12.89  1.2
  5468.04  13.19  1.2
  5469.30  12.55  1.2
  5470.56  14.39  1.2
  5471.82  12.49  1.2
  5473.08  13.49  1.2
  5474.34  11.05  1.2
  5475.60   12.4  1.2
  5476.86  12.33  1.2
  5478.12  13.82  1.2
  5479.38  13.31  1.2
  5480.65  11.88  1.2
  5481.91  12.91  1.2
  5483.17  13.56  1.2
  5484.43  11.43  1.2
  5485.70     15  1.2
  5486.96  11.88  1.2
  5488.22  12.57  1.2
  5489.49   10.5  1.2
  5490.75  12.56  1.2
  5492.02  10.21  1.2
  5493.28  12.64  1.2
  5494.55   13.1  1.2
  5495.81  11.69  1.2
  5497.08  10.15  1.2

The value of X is 1.84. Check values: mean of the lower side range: 12.3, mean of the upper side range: 13.1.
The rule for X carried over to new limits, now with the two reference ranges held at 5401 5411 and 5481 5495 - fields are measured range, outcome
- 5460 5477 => -0.9 angstrom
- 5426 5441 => 0.0 angstrom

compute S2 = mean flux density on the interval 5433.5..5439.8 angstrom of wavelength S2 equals 11.8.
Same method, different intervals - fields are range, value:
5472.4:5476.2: 12.3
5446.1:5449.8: 12.8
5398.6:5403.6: 11.9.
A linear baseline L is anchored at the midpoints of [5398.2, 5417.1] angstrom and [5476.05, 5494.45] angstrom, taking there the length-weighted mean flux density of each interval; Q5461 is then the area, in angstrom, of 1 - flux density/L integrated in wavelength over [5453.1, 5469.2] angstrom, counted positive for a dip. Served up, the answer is -0.5 angstrom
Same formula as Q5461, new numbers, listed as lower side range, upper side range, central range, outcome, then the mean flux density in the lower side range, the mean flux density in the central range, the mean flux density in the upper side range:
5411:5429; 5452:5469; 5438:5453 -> -0.16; 11.7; 12.5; 12.8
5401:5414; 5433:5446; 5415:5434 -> 0.28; 12.1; 11.9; 12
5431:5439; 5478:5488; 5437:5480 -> -0.94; 12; 12.7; 12.9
